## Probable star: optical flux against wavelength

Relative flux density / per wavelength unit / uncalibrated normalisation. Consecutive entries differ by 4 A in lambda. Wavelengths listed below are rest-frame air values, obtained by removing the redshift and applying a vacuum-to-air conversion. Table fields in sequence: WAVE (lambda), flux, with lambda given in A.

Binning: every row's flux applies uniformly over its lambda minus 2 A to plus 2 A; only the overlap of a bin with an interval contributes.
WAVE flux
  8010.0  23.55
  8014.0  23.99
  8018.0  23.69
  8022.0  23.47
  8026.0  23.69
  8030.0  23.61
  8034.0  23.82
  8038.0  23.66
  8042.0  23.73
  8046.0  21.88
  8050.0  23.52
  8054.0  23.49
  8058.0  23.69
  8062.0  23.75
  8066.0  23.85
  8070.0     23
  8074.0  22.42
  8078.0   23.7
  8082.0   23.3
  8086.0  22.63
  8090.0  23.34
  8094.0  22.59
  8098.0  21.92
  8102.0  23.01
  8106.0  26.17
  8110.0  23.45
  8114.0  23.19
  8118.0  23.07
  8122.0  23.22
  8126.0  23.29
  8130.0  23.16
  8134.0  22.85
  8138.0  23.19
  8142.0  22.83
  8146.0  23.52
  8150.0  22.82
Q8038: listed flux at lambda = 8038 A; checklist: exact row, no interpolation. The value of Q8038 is 23.66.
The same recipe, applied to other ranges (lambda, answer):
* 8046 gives 21.88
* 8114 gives 23.19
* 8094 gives 22.59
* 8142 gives 22.83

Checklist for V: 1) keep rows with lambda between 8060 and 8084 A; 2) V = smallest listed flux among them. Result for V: 22.42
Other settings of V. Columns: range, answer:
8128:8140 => 22.85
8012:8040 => 23.47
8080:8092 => 22.63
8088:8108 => 21.92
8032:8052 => 21.88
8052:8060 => 23.49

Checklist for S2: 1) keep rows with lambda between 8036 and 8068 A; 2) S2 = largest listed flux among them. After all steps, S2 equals 23.85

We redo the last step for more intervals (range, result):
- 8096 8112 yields 26.17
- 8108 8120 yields 23.45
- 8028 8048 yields 23.82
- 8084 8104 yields 23.34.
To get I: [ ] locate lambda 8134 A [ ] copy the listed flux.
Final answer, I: 22.85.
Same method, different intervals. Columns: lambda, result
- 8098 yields 21.92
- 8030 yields 23.61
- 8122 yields 23.22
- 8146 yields 23.52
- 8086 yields 22.63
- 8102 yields 23.01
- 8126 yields 23.29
